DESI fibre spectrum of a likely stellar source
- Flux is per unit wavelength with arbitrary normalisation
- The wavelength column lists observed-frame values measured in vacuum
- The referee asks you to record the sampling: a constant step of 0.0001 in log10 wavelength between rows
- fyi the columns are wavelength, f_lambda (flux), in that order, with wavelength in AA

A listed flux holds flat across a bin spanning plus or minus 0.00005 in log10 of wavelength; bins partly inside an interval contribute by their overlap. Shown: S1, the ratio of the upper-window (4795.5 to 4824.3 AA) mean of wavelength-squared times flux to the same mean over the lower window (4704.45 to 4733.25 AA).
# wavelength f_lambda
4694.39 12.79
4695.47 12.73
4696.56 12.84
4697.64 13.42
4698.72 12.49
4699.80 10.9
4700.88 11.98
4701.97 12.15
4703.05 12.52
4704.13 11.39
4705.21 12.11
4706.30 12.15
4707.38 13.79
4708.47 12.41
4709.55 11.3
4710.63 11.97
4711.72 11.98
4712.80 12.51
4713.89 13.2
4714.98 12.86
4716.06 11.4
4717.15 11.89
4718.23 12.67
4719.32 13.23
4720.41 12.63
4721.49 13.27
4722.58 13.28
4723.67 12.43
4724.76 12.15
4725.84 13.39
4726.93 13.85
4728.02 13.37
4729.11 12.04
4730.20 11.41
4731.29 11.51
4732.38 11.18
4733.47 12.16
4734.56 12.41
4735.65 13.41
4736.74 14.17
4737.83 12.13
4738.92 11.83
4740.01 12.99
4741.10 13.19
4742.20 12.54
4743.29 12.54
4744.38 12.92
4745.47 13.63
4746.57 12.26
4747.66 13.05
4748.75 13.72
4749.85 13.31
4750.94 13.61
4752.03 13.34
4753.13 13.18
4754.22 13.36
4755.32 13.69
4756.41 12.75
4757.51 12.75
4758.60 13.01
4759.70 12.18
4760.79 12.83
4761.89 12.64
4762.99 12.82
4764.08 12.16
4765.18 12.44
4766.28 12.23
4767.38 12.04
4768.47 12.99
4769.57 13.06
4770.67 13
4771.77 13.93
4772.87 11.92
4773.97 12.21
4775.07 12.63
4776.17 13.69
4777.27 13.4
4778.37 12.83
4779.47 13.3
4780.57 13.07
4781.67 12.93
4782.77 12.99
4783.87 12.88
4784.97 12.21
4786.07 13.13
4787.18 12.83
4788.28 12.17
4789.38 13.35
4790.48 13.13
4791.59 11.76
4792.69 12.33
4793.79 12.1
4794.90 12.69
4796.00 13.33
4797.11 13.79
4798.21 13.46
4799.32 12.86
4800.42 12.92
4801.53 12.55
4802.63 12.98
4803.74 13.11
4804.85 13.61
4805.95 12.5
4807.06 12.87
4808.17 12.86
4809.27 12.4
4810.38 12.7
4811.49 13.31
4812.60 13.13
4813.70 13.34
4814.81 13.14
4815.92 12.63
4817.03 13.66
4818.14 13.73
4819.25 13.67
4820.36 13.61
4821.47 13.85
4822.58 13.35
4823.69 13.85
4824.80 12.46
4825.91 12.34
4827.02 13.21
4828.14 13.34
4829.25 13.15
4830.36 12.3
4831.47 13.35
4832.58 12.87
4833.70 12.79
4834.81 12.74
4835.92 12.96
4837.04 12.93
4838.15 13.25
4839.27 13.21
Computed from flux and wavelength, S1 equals 1.1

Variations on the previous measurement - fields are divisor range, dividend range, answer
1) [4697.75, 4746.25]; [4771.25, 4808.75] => 1.06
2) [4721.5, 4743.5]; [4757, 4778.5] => 1.02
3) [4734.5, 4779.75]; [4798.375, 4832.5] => 1.04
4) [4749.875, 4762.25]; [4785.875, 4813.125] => 1.00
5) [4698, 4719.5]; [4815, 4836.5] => 1.13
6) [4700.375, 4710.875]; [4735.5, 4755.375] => 1.09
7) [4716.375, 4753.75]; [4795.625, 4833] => 1.06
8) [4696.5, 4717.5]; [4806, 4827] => 1.12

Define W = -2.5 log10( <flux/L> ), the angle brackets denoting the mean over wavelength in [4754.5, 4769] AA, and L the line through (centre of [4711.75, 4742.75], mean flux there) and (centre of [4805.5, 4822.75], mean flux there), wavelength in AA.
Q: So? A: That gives 0.01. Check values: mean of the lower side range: 12.6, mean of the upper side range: 13.2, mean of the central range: 12.7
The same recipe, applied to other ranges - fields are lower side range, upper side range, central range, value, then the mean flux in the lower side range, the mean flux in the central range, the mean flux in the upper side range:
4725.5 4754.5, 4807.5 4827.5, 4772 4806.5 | 0.02 mag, 12.8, 12.9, 13.2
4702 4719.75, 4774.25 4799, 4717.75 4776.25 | -0.02 mag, 12.3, 12.8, 12.9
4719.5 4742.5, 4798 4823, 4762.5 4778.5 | 0.01 mag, 12.6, 12.8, 13.1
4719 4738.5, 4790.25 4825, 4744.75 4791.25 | 0.00 mag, 12.7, 12.9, 13.1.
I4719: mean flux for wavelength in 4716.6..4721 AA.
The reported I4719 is 12.6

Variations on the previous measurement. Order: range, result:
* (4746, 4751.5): 13.2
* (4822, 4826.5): 13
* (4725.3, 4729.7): 13.1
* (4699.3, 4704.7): 11.8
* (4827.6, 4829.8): 13.3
